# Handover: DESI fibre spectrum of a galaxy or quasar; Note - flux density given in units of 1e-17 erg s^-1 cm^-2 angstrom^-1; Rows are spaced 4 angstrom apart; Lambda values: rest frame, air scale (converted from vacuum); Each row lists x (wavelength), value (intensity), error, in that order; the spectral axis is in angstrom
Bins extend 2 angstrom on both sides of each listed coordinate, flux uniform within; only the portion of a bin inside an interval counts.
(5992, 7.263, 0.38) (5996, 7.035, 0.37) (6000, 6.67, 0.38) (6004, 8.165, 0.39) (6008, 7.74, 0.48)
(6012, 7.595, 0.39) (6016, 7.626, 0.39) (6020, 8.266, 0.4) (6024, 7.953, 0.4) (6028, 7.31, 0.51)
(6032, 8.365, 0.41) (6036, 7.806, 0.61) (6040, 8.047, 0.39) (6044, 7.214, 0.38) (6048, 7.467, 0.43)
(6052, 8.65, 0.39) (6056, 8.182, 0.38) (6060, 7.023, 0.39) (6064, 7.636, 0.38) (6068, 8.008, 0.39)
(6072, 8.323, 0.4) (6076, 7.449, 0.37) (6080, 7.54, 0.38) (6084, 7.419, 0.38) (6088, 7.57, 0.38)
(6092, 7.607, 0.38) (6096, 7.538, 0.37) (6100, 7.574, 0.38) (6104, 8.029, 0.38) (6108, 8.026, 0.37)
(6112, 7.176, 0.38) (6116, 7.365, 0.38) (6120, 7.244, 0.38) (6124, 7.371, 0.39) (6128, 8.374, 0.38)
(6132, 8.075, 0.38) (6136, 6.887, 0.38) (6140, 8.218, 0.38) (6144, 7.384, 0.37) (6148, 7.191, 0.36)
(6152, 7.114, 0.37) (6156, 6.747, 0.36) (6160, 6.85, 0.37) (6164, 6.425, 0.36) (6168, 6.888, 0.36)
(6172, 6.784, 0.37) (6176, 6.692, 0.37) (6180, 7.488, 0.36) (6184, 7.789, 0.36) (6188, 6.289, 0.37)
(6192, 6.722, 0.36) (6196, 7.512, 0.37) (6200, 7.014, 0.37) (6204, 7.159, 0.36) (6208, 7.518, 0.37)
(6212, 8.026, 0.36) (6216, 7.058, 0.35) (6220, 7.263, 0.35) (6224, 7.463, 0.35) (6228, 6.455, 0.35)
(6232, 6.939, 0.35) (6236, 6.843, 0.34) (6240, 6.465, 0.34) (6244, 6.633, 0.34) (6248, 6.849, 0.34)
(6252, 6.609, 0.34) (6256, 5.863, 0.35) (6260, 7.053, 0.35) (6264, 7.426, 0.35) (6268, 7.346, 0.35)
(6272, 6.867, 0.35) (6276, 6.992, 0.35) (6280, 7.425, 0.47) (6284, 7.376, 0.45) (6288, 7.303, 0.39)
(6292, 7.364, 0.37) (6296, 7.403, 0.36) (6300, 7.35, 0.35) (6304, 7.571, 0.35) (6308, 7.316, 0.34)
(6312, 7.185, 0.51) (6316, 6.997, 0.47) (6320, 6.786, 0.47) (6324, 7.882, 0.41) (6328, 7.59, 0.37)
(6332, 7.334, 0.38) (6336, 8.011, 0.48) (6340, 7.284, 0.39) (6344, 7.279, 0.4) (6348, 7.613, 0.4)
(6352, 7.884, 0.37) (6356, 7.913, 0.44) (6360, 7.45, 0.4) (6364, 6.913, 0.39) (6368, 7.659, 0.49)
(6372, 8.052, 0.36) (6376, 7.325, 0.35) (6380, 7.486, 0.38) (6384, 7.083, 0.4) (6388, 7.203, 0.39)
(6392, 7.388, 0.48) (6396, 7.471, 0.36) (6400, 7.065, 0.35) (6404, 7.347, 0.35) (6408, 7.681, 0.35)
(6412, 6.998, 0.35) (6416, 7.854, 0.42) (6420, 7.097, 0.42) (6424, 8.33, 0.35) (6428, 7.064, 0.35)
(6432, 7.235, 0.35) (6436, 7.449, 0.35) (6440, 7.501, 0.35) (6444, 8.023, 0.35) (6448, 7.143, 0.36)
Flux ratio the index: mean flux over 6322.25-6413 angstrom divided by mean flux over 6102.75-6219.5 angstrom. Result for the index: 1.03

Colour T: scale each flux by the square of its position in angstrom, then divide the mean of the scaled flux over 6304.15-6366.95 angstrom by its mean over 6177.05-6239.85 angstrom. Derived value 1.08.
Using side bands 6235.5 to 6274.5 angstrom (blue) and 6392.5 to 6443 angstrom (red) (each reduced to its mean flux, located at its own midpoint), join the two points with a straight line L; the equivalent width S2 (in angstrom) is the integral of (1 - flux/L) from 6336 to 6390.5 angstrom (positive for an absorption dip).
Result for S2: -2.1 angstrom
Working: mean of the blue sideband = 6.8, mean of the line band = 7.49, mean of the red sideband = 7.44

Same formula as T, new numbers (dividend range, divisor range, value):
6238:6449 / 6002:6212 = 1.05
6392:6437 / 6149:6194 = 1.16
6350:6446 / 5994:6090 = 1.09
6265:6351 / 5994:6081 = 1.04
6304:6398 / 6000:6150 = 1.06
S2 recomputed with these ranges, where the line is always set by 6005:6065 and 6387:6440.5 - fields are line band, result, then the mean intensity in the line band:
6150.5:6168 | 2.0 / 6.79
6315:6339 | 0.2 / 7.45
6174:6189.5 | 1.1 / 7.09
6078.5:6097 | 0.5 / 7.53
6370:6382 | -0.3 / 7.62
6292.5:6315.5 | 0.6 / 7.34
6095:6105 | 0.0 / 7.7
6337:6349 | 0.1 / 7.43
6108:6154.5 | 1.2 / 7.51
